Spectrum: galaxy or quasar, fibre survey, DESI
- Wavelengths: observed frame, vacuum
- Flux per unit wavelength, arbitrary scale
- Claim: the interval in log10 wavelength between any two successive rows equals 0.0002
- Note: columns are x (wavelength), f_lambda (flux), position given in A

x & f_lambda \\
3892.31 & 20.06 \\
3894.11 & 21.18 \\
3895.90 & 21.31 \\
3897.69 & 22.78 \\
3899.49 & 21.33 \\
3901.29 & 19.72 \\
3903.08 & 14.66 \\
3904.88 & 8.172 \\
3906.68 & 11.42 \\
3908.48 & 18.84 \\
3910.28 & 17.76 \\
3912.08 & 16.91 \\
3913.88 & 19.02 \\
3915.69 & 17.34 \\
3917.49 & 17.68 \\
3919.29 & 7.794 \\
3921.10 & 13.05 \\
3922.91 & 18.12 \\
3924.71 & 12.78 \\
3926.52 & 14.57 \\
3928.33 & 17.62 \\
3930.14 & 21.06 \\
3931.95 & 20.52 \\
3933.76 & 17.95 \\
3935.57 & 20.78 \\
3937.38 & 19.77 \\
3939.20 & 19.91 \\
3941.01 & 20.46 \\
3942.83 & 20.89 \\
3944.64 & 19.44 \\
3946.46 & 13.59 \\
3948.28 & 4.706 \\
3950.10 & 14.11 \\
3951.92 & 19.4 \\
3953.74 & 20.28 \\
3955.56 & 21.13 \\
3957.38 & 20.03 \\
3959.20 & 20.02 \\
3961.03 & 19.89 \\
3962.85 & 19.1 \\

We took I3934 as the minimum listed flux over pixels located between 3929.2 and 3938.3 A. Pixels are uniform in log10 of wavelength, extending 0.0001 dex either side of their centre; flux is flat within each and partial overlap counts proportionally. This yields 17.95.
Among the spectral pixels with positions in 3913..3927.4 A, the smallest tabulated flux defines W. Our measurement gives 7.794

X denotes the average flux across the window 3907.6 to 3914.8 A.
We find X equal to 18.1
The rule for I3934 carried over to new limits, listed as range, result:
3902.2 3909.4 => 8.172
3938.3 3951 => 4.706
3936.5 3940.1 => 19.77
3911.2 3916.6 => 16.91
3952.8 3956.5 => 20.28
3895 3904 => 14.66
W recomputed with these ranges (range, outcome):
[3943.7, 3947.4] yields 13.59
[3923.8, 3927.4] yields 12.78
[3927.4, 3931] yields 17.62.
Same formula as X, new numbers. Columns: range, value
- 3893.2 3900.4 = 21.6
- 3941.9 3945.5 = 20.2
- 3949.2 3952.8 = 16.7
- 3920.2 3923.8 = 15.6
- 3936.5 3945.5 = 20.1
